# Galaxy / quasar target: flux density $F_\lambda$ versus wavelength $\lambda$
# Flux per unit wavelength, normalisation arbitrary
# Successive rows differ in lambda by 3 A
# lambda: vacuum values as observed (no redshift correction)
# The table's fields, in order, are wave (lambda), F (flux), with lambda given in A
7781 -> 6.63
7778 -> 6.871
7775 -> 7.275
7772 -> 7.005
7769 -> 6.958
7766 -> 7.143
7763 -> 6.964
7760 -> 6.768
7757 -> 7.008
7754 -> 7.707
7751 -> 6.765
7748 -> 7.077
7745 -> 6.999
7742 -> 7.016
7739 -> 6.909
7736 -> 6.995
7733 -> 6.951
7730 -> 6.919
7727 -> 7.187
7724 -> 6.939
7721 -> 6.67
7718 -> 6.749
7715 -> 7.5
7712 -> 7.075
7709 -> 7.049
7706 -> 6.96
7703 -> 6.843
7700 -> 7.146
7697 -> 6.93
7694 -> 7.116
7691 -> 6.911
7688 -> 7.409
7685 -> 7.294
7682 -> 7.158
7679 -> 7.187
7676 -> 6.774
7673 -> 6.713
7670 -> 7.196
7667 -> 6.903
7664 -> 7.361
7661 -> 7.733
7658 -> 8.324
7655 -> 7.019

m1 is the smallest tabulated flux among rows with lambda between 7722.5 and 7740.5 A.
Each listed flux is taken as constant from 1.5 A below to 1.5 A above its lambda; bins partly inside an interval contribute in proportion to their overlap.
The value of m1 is 6.909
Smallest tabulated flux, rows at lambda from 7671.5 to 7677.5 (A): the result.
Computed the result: 6.713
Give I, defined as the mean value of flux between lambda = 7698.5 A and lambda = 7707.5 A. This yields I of 6.98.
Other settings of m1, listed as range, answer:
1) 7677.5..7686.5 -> 7.158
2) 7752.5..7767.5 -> 6.768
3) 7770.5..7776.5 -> 7.005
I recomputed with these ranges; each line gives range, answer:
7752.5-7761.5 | 7.16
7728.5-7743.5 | 6.96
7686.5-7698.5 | 7.09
